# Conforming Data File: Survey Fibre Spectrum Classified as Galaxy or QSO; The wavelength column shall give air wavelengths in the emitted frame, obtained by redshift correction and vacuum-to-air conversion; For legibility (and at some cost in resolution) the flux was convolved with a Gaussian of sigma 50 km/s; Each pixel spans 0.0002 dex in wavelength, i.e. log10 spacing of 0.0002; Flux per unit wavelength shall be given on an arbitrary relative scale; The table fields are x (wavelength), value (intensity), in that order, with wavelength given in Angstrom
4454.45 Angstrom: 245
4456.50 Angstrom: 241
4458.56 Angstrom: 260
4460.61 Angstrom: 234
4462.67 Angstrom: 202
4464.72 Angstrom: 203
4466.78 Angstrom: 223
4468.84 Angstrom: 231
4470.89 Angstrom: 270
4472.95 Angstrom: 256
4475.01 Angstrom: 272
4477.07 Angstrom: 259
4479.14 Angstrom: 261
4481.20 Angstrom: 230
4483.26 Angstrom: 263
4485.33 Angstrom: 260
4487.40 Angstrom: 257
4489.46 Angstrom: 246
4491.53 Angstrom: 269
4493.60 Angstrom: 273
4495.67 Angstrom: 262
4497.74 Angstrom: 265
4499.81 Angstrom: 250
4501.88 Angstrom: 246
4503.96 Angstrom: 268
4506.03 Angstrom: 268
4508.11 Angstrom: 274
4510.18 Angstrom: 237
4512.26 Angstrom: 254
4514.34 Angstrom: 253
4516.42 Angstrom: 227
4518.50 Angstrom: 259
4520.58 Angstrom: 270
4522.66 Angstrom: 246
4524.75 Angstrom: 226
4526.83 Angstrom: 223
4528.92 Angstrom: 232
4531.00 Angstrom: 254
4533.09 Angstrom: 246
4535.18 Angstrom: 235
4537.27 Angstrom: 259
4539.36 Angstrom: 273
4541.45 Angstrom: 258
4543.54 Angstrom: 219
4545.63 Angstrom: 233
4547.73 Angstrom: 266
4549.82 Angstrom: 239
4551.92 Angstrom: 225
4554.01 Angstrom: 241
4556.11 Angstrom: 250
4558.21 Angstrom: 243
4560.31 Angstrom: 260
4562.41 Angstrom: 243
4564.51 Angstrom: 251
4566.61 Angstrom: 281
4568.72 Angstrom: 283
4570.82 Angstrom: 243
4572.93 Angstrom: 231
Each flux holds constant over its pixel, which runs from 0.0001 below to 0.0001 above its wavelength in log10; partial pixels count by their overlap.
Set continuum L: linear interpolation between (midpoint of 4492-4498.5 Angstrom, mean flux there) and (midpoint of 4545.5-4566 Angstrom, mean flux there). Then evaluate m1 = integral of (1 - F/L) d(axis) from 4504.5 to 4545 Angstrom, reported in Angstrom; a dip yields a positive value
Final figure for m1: 1.4 Angstrom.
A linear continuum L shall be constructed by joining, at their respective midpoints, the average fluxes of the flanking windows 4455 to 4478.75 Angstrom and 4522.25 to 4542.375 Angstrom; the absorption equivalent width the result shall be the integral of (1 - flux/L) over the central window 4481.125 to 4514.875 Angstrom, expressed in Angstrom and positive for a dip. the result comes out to -2.08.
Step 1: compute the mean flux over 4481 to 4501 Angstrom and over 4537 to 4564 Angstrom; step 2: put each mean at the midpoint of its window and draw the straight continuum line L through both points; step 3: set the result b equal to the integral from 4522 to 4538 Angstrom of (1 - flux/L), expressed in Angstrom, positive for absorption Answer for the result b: 0.71 Angstrom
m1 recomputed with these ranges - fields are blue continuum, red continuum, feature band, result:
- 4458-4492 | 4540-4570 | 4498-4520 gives -0.6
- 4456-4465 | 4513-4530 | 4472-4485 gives -1.3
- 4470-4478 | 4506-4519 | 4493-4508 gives -0.4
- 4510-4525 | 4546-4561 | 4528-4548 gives 0.0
